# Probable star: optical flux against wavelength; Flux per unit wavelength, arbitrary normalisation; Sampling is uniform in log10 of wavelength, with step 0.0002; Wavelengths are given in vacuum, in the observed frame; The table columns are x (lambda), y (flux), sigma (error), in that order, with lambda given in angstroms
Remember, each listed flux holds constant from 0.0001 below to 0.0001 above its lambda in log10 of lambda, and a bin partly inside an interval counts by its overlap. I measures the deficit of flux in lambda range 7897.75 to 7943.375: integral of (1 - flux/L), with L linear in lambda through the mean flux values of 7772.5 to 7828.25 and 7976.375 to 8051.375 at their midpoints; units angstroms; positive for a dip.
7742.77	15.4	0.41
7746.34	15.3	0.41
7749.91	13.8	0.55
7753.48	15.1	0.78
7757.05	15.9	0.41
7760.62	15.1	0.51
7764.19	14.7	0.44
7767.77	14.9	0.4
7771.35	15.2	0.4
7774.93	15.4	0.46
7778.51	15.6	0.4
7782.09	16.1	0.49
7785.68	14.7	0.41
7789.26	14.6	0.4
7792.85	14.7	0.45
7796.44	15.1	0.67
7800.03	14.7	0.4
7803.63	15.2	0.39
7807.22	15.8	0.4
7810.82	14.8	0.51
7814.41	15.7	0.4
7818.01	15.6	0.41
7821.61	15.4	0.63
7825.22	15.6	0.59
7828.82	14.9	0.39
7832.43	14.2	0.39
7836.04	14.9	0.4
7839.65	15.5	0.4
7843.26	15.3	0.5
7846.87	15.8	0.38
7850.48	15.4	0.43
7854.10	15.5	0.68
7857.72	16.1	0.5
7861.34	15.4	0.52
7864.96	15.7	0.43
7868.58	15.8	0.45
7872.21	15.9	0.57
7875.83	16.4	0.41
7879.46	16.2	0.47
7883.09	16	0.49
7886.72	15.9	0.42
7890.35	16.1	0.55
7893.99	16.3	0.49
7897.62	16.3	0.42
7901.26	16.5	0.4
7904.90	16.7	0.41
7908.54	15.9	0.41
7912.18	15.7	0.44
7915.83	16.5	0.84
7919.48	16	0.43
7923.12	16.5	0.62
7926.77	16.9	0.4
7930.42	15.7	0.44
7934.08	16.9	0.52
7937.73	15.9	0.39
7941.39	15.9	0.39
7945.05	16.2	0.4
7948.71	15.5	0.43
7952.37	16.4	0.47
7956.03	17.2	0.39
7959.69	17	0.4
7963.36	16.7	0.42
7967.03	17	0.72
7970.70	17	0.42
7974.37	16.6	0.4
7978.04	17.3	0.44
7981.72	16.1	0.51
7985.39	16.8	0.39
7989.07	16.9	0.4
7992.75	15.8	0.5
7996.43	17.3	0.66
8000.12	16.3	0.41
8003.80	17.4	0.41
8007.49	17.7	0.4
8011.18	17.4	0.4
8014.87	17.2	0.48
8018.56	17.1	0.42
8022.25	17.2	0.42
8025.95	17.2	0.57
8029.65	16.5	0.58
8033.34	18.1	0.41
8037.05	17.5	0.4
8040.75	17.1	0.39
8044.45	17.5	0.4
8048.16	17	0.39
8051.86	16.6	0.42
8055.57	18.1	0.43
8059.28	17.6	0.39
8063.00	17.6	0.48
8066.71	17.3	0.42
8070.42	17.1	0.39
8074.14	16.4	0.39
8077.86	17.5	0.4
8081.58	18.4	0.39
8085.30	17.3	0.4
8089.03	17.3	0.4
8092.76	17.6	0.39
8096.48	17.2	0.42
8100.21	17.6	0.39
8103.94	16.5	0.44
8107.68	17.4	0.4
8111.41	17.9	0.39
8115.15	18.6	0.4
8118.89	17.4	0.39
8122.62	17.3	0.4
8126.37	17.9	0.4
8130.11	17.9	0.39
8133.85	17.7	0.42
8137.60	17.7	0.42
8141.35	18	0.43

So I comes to 0.0 angstroms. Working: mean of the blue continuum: 15.3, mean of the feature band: 16.3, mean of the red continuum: 17.1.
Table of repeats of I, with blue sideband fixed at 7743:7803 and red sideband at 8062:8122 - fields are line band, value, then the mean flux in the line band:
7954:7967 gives -0.4 angstroms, 17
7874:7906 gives -0.6 angstroms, 16.3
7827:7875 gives 0.7 angstroms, 15.4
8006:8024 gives -0.5 angstroms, 17.3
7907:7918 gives 0.0 angstroms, 16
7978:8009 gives -0.2 angstroms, 16.8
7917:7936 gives -0.2 angstroms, 16.4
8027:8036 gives -0.2 angstroms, 17.3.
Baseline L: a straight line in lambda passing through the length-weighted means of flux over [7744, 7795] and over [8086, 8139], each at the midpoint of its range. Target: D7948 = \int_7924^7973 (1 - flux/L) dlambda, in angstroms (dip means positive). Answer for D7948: -0.3 angstroms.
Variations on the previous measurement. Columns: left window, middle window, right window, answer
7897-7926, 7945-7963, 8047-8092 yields 0.1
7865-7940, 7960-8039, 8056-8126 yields -0.7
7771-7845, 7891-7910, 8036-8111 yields -0.5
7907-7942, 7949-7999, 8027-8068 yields -0.2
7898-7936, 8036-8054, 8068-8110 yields -0.1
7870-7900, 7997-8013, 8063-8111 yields -0.3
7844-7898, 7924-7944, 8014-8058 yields 0.2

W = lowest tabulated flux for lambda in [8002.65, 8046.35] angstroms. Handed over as 16.5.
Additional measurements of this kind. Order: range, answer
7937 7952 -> 15.5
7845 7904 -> 15.4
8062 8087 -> 16.4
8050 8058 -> 16.6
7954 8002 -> 15.8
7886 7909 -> 15.9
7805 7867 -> 14.2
